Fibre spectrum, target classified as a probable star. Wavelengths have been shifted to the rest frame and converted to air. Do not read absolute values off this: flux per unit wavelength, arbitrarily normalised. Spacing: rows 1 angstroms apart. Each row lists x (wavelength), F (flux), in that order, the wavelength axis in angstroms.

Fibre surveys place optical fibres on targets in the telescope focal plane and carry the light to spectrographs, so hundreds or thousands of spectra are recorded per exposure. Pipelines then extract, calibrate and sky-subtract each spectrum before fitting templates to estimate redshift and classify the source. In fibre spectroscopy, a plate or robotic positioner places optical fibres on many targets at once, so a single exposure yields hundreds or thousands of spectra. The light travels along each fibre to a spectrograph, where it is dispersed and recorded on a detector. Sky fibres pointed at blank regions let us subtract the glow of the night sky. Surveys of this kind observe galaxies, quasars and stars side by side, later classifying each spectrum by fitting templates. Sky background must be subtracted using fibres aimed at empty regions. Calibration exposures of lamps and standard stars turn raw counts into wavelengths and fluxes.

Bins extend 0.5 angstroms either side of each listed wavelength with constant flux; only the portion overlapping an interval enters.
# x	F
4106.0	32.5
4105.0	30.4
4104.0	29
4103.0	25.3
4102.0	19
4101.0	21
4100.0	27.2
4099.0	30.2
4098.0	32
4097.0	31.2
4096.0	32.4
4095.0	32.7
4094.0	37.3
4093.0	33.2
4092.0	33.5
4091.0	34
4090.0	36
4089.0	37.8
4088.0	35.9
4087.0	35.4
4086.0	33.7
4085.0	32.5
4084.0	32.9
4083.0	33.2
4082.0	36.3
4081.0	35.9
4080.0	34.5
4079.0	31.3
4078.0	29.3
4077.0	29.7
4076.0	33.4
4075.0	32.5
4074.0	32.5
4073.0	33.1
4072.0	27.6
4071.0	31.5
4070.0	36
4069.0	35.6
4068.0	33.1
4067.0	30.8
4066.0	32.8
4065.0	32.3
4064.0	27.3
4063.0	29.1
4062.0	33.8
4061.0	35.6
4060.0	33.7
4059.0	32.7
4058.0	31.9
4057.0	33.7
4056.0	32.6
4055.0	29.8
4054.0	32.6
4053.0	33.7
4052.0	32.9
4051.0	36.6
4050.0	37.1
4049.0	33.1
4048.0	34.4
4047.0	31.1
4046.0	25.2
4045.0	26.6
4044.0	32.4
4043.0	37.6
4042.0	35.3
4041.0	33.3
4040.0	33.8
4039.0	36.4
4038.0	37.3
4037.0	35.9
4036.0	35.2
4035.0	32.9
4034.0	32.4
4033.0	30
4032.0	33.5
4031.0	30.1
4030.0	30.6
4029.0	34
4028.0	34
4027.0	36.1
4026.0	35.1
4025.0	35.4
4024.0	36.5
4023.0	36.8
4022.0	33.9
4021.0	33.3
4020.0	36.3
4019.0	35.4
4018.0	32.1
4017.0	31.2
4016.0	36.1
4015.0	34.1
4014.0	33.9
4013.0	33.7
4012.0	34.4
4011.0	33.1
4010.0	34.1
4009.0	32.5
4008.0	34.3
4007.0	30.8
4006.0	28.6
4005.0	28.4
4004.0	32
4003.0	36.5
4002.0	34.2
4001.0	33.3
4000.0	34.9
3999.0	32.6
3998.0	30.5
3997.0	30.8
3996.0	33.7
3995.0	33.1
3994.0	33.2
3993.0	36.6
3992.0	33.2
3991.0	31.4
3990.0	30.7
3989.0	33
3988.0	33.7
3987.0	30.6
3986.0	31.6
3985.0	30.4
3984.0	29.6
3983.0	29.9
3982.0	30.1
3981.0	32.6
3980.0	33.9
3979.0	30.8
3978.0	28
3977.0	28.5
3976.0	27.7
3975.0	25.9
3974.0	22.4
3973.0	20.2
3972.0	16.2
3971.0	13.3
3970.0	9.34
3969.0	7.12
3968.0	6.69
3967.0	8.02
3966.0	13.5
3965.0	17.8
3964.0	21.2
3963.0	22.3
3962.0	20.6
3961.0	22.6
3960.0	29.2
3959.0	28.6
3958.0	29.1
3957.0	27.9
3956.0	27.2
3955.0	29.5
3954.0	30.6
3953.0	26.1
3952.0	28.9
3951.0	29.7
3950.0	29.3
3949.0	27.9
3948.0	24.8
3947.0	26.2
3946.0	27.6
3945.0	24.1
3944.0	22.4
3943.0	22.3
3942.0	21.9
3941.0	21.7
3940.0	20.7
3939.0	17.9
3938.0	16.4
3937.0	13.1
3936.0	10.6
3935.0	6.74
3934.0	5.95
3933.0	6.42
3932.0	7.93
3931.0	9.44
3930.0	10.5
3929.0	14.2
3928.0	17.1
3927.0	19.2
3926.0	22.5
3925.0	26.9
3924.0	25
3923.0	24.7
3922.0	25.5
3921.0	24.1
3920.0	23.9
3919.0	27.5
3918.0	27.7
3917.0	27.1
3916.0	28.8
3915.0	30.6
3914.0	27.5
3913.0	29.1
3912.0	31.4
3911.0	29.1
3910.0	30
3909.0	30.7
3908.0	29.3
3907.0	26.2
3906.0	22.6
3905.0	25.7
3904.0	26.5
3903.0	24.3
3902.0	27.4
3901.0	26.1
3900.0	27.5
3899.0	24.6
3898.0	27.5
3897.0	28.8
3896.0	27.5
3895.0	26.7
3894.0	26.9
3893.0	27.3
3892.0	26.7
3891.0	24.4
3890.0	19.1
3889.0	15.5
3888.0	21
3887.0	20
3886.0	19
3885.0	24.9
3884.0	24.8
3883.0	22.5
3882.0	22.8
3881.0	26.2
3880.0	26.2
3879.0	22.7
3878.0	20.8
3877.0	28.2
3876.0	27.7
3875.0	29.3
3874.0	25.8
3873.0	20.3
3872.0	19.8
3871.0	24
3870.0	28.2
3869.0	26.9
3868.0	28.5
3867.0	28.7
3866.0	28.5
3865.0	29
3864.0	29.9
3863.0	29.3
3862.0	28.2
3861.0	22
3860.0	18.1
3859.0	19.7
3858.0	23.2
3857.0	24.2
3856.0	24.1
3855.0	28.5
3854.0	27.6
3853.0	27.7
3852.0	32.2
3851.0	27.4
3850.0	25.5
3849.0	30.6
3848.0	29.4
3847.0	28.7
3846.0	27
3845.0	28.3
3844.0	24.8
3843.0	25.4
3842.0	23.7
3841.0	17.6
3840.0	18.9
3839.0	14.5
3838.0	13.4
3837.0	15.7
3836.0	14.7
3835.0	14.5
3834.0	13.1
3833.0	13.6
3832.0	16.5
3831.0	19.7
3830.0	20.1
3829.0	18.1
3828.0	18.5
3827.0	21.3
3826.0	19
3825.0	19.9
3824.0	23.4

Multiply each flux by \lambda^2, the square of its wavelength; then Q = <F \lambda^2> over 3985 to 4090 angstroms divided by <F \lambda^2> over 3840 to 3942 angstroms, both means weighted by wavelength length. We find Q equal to 1.50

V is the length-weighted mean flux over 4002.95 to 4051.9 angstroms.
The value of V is 33.5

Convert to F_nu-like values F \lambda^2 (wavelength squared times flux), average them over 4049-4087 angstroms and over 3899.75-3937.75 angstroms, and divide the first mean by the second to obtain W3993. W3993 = 1.59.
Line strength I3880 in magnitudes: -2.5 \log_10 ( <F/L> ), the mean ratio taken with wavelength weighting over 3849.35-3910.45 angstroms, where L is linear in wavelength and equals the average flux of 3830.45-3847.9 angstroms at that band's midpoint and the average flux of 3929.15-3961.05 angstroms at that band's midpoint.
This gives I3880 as -0.25 mag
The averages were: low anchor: 19.6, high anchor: 21.3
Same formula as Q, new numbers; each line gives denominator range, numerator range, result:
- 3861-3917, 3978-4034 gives 1.34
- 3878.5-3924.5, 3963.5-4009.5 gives 1.12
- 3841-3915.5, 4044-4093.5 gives 1.40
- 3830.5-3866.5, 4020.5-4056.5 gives 1.59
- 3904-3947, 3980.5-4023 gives 1.56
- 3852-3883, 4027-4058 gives 1.42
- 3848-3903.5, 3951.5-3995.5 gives 1.07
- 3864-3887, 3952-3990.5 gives 1.03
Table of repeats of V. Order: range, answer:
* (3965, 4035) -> 29.9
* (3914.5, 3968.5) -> 21.4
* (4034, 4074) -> 33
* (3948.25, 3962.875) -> 27.5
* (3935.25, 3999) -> 25.1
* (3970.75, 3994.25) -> 29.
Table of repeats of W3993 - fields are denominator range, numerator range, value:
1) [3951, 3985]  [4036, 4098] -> 1.47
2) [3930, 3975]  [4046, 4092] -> 1.77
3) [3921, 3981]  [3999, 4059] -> 1.65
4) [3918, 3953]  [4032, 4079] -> 1.71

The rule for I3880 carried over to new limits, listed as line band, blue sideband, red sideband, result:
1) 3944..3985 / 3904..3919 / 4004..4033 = 0.26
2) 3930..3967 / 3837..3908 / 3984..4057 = 0.36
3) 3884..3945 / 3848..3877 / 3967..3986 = 0.11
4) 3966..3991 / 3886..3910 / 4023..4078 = 0.20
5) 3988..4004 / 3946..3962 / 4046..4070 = -0.12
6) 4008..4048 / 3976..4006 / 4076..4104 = -0.06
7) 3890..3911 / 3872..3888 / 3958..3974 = -0.19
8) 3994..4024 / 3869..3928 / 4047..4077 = -0.10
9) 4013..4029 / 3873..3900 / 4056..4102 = -0.15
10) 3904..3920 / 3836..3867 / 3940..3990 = -0.14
